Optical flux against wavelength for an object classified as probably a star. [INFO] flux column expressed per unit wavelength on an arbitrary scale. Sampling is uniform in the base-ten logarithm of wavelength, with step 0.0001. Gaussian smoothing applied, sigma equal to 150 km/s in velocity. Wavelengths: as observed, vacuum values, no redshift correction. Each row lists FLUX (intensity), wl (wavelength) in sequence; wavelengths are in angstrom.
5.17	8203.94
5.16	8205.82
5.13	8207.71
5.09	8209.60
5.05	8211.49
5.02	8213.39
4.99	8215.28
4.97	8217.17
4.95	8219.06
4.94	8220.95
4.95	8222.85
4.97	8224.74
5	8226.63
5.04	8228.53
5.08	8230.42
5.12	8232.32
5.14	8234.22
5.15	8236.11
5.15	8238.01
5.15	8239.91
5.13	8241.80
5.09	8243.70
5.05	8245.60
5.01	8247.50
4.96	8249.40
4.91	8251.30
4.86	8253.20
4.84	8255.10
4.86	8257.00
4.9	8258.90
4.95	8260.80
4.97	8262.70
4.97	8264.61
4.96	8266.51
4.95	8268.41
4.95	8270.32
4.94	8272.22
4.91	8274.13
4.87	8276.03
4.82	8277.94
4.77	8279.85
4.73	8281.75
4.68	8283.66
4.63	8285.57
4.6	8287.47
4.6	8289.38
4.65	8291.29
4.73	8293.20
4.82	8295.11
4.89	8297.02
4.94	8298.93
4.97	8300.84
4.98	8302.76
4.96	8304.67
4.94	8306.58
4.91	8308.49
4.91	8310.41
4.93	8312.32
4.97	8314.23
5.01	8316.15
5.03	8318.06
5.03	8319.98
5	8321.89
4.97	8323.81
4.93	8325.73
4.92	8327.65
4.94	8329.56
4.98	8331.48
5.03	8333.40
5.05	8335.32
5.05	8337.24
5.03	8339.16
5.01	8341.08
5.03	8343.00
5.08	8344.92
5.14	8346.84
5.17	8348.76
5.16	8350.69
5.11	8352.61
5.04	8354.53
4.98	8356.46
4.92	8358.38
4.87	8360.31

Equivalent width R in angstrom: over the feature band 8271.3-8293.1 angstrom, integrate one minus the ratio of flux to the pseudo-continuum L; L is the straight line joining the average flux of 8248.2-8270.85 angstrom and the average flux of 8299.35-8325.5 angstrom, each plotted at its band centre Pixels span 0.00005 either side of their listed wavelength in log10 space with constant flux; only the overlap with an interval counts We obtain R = 0.9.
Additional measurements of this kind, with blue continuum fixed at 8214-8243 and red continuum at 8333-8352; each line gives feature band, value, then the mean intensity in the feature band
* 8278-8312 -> 1.7 angstrom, 4.81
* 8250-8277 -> 0.7 angstrom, 4.92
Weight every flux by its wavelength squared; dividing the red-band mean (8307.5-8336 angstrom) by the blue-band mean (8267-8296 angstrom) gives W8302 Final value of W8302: 1.05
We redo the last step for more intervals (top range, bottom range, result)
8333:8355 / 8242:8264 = 1.05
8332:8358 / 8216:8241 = 1.03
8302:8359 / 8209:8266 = 1.02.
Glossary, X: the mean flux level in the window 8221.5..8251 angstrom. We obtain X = 5.06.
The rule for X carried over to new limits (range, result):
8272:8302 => 4.78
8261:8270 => 4.96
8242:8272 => 4.95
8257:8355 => 4.93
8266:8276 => 4.94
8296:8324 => 4.96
